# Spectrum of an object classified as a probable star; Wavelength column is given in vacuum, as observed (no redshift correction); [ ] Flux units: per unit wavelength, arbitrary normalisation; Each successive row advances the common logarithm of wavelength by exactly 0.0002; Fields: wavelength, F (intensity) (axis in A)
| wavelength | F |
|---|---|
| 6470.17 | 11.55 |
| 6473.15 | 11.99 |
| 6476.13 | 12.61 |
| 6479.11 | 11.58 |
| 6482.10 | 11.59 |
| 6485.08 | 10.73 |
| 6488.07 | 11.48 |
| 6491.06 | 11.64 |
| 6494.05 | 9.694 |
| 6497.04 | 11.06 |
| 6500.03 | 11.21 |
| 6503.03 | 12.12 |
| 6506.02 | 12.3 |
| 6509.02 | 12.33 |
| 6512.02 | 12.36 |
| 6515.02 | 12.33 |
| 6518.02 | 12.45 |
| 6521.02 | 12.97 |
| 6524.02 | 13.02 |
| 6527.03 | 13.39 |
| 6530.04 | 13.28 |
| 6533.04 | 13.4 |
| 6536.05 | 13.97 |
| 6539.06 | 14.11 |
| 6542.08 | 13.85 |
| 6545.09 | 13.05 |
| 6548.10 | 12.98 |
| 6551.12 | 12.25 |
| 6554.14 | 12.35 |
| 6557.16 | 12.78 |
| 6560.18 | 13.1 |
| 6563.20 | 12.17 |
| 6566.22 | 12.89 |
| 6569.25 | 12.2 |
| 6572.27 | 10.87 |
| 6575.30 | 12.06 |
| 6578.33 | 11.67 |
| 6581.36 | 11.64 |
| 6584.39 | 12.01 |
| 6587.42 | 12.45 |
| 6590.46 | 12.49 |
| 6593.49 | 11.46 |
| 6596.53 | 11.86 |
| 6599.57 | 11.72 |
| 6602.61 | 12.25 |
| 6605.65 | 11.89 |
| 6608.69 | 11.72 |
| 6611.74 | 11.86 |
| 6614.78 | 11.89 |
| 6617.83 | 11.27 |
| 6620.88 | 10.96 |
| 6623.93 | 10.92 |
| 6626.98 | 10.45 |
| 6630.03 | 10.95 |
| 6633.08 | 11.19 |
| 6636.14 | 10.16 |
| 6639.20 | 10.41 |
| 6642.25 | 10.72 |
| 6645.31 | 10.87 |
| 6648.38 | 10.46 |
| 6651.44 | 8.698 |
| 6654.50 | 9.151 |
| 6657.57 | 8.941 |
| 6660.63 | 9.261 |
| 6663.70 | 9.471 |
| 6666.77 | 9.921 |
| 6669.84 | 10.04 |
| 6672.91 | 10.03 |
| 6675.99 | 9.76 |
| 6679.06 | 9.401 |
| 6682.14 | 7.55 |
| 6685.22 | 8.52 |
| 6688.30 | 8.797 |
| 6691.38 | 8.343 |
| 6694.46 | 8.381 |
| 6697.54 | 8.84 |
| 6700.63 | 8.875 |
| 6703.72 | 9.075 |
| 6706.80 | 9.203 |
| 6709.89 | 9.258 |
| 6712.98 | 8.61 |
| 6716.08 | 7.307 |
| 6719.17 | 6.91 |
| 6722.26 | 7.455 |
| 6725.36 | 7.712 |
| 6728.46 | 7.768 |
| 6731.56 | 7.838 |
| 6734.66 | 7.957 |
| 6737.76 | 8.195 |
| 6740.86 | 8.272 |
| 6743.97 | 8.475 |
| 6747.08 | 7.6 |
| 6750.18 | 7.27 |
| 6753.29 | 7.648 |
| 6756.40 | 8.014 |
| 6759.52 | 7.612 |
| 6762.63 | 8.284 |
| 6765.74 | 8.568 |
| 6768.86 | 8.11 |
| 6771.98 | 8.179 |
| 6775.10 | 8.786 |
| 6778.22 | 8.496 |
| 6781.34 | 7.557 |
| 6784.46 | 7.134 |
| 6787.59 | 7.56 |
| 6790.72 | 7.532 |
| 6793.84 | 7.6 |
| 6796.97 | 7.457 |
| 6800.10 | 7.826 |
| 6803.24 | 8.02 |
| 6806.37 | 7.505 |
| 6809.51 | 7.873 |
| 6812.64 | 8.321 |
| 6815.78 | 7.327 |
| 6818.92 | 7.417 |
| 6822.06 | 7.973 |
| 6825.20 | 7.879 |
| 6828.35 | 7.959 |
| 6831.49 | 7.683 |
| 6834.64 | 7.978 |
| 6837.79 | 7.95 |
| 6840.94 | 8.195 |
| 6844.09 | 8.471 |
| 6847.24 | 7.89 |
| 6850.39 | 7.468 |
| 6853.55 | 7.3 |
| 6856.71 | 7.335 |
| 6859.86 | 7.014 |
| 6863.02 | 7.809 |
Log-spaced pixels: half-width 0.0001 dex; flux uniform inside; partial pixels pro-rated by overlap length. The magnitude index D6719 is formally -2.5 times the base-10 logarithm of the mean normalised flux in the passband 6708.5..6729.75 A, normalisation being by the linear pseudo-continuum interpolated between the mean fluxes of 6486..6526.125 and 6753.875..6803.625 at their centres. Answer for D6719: 0.123 mag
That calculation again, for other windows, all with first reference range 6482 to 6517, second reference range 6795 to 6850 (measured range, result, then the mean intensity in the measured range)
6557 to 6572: -0.153 mag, 12.5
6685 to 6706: 0.072 mag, 8.72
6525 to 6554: -0.195 mag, 13.3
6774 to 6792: 0.066 mag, 7.82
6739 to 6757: 0.110 mag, 7.88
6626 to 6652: -0.056 mag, 10.5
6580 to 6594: -0.143 mag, 12.1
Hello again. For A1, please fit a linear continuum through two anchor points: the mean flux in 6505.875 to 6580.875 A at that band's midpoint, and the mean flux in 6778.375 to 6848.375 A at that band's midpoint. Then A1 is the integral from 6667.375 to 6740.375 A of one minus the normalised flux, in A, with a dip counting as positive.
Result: 9.5 A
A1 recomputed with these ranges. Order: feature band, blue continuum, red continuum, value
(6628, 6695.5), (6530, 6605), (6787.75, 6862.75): 7.3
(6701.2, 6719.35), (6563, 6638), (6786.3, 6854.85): 2.2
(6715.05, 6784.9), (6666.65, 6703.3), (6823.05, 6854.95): 5.2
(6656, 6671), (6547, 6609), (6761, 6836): 1.4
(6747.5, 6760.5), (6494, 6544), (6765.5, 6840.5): 1.6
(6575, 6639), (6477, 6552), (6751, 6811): -4.2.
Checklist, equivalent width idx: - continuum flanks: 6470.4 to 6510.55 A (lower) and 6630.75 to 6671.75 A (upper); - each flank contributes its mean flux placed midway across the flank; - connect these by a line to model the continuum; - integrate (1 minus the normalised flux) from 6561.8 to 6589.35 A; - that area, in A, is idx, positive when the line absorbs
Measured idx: -3.3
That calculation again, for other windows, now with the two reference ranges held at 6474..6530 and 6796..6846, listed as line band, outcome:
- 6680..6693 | 1.7 A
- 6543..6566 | -2.9 A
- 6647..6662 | 1.1 A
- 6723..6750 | 3.1 A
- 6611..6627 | -1.2 A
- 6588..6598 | -1.1 A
